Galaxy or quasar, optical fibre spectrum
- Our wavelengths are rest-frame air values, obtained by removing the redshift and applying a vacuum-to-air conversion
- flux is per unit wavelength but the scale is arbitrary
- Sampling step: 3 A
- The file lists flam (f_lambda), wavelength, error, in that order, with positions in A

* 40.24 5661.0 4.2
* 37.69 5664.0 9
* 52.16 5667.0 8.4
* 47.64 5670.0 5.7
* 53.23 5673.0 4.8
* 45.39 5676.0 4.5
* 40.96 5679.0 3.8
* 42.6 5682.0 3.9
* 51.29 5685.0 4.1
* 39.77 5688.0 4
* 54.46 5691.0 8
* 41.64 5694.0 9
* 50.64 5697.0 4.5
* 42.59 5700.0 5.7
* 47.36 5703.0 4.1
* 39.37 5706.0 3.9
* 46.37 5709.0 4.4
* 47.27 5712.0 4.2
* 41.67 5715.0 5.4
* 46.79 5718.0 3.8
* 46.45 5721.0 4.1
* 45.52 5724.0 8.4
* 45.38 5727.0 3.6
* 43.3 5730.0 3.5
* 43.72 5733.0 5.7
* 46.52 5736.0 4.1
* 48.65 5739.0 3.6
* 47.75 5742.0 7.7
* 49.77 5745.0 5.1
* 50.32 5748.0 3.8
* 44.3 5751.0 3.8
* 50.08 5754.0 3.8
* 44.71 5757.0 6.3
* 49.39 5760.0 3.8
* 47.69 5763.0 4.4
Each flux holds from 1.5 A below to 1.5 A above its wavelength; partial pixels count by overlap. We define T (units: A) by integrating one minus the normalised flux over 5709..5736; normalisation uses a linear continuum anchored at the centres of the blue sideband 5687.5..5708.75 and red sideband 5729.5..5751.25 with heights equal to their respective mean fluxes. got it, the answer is 0.7 A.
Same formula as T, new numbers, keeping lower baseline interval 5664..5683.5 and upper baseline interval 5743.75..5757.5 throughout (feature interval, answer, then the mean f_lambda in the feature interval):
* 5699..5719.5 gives 1.1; 44.5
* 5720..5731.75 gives 0.6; 45.1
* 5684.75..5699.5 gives -0.1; 46.9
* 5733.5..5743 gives 0.1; 47.2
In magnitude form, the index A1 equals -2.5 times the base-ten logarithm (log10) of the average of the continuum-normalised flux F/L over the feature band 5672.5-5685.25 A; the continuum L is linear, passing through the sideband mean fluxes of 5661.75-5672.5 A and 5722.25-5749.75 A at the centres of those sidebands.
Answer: 0.01 mag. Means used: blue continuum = 46.1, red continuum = 46.7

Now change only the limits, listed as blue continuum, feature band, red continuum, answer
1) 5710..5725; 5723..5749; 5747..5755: 0.00 mag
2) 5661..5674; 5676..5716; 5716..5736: 0.02 mag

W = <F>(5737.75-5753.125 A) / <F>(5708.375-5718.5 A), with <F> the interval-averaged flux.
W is 1.06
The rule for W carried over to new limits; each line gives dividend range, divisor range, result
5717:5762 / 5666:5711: 1.01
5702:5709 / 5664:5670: 0.92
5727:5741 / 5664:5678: 0.95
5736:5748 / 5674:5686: 1.08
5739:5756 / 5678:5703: 1.06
